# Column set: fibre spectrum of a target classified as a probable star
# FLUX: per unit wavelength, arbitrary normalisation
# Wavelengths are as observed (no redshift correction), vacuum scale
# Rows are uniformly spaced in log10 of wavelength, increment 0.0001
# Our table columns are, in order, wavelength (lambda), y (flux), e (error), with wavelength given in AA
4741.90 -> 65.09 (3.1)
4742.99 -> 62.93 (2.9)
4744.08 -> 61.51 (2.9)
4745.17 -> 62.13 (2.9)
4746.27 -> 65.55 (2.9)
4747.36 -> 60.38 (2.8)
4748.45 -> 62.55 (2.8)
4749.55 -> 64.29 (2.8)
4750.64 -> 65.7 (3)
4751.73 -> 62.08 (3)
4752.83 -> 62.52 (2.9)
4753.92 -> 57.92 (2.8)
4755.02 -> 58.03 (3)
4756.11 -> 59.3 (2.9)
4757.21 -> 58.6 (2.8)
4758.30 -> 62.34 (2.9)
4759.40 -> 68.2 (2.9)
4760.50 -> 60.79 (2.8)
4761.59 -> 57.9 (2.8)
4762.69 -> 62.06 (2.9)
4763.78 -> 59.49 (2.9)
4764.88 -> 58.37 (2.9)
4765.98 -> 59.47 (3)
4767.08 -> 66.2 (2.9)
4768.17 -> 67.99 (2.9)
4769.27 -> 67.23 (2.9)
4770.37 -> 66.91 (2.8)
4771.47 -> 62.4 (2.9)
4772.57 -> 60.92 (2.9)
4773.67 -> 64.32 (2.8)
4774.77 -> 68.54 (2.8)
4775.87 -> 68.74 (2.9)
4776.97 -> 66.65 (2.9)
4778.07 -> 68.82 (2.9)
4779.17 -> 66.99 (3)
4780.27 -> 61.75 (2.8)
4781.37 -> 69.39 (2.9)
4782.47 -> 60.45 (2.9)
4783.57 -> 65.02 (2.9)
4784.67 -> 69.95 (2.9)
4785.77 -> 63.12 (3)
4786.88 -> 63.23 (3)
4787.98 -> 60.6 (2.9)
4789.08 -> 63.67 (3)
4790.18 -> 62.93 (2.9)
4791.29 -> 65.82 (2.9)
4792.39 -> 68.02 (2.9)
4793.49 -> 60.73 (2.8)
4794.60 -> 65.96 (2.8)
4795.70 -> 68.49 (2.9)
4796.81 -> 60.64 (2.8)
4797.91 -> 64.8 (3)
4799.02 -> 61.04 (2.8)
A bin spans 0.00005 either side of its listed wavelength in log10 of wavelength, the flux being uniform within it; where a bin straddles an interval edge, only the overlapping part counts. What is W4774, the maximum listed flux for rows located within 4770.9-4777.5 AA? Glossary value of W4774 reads 68.74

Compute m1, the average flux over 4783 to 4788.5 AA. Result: 64.4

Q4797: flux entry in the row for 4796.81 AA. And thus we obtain 60.64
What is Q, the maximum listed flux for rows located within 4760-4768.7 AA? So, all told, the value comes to 67.99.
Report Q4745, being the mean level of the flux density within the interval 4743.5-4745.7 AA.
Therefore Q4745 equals 62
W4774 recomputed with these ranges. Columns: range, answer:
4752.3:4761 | 68.2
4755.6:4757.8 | 59.3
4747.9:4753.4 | 65.7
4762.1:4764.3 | 62.06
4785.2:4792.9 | 68.02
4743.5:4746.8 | 65.55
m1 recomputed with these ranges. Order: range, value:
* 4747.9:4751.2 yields 64.2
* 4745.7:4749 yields 62.7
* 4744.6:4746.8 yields 63.7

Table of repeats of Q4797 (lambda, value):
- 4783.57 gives 65.02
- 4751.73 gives 62.08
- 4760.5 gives 60.79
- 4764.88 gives 58.37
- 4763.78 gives 59.49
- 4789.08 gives 63.67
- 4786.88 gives 63.23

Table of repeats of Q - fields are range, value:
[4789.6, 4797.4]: 68.49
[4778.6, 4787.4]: 69.95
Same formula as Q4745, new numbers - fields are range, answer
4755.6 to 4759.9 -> 62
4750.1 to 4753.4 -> 63.4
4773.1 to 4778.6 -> 67.4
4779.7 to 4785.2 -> 65.4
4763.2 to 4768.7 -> 62.4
